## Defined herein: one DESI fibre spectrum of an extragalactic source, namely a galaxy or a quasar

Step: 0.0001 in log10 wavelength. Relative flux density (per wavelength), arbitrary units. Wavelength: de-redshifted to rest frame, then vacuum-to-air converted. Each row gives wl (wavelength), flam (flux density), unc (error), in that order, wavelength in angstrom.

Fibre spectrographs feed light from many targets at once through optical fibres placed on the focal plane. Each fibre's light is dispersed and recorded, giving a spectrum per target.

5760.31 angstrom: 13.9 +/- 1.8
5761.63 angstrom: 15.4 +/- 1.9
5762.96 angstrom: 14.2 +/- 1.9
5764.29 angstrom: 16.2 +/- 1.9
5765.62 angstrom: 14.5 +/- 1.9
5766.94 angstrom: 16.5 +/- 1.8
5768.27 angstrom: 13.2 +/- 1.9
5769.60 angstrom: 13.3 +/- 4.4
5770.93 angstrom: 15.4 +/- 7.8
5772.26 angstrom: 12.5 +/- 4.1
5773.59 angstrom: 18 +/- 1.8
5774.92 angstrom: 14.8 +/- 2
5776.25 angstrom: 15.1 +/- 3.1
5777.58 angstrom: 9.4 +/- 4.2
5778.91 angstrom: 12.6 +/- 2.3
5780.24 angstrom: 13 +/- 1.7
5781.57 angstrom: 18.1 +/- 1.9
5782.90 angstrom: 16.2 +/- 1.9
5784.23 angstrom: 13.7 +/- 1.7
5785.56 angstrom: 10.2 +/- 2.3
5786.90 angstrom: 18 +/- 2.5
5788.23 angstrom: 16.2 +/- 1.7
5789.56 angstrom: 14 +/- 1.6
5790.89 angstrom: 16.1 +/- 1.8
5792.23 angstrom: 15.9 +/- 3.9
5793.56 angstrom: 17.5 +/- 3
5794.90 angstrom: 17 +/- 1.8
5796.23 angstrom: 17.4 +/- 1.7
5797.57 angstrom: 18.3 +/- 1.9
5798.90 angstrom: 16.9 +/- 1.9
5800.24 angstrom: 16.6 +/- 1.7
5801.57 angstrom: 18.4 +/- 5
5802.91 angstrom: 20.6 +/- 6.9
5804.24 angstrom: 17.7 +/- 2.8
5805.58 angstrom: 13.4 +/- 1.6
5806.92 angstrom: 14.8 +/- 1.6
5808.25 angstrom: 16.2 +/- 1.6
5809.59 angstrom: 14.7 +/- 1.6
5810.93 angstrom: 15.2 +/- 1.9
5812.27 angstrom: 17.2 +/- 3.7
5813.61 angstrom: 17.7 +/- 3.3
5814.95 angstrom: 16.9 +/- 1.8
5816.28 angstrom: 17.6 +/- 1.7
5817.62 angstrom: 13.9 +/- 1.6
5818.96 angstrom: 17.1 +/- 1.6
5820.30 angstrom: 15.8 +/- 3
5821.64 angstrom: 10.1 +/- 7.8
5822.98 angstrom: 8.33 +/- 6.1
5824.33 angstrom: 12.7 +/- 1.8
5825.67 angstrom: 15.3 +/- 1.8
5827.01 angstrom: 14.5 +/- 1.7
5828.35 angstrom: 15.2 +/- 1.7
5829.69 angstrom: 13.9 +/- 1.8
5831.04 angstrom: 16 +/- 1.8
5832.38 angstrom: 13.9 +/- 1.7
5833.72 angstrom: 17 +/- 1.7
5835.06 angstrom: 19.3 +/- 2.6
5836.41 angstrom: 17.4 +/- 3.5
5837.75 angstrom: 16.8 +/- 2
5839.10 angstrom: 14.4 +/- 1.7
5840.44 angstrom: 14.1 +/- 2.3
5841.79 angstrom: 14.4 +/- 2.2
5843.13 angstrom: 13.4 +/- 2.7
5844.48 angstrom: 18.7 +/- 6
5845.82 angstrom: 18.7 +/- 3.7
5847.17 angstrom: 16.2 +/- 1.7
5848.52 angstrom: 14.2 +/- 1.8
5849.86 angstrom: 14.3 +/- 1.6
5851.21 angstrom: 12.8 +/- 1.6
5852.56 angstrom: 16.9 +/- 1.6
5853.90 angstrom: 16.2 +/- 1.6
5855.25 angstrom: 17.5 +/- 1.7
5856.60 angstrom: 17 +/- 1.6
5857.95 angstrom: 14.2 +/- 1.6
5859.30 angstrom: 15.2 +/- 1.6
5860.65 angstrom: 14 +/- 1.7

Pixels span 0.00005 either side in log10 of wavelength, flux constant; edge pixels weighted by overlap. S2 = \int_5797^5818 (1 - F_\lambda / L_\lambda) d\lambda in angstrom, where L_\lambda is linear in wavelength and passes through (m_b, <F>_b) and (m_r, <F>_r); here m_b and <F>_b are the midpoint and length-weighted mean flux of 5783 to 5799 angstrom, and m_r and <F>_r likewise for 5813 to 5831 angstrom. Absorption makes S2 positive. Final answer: -2.0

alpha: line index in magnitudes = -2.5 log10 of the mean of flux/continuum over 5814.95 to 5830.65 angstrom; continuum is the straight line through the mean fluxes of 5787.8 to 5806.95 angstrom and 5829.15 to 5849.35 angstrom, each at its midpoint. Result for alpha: 0.15 mag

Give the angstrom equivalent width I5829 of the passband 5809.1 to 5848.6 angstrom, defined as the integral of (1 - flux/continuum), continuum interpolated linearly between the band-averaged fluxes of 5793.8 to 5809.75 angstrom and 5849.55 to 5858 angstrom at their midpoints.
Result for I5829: 2.19 angstrom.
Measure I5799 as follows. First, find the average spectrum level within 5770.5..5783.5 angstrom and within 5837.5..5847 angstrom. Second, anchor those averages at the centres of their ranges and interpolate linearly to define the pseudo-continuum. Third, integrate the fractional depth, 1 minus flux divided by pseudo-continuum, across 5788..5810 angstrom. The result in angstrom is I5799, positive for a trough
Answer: -2.49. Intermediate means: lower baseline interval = 14.5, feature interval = 16.6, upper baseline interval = 15.8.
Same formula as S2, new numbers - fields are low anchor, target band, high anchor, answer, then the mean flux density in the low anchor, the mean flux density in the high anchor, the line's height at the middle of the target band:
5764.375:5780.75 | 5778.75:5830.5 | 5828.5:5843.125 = -2.42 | 14.1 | 15.6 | 14.9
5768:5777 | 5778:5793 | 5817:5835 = -0.30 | 14.6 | 14.3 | 14.5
